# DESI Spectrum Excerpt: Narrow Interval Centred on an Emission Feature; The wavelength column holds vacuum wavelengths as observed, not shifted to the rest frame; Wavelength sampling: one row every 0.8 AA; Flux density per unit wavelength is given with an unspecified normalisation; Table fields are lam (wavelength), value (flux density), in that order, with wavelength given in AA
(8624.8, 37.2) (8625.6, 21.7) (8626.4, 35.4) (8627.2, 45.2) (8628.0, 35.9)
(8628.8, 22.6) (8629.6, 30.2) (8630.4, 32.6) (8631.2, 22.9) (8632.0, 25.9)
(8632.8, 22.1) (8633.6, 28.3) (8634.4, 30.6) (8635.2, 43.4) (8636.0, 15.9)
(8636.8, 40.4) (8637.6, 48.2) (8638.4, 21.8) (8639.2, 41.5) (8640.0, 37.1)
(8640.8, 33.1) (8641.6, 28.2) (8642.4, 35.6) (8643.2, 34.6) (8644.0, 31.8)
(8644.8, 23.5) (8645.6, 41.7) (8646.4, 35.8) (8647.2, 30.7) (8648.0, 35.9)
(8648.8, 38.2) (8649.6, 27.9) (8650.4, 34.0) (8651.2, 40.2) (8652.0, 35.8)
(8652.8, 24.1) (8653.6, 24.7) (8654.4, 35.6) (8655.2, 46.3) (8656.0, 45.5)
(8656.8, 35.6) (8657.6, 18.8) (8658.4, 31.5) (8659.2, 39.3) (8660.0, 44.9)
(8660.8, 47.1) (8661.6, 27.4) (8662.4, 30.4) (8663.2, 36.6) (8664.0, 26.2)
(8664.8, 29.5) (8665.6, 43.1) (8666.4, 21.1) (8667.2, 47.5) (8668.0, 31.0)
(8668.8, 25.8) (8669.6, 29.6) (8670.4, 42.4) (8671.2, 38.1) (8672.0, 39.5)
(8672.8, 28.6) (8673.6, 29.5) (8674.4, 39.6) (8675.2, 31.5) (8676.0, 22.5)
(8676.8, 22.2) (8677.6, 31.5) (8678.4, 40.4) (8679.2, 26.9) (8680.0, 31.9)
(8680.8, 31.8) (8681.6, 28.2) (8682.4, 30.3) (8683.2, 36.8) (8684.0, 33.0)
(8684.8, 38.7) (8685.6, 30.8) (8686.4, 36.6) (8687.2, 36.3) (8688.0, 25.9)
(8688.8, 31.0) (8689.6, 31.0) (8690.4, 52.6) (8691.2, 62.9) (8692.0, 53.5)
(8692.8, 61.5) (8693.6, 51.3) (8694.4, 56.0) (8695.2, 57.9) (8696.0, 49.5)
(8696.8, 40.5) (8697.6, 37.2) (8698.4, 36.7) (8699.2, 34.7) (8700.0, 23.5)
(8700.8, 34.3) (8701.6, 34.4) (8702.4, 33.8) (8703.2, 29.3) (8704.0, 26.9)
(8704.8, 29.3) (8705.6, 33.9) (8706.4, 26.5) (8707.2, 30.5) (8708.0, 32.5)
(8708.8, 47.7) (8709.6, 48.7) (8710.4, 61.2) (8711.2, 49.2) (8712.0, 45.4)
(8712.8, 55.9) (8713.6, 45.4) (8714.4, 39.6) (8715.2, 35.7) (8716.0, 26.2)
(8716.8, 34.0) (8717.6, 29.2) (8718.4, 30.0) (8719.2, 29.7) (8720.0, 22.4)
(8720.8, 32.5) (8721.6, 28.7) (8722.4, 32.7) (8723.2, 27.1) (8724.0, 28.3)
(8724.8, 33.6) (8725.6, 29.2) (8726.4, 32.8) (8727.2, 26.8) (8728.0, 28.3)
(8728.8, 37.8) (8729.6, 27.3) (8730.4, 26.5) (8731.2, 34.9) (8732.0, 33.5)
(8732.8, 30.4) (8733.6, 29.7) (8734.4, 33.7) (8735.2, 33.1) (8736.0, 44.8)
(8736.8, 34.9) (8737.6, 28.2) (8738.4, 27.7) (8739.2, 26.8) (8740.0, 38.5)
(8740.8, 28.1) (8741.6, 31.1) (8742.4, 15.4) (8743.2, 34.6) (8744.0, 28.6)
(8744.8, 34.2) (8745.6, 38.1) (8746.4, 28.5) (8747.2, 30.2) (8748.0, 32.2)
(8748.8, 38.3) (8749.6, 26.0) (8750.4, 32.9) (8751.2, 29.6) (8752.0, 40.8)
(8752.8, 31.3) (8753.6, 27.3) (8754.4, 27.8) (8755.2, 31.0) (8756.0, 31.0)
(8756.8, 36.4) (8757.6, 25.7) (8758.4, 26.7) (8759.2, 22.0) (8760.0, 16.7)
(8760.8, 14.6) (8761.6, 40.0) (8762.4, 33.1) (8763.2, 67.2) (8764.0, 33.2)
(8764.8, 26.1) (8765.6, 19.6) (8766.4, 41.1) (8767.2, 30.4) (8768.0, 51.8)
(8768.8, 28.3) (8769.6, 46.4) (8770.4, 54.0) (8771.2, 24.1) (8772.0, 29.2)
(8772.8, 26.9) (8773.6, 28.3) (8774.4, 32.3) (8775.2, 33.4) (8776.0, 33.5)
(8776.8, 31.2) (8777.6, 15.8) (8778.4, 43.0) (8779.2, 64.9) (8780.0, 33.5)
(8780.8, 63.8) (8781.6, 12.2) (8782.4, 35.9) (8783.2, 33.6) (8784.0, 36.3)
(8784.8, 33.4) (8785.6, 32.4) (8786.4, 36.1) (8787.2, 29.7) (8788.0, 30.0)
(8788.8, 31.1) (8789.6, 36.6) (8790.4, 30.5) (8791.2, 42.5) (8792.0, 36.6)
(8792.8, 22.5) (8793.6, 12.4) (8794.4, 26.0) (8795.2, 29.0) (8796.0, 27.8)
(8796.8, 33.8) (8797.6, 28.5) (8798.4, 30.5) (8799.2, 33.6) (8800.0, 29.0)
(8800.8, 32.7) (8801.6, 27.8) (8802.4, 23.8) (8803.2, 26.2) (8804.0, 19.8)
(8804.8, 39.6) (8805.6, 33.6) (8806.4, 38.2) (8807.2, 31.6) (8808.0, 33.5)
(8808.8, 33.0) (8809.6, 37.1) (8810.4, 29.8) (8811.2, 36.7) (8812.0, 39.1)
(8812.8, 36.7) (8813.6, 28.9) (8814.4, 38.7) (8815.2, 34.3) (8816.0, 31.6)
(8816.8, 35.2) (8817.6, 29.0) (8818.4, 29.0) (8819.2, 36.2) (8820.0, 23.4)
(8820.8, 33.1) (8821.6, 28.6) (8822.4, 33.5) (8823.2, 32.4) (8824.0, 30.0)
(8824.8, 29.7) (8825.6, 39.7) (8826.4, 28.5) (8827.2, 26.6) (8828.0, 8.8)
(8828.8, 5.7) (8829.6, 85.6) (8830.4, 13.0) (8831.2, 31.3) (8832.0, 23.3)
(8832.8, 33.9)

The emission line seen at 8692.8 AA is [S II]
